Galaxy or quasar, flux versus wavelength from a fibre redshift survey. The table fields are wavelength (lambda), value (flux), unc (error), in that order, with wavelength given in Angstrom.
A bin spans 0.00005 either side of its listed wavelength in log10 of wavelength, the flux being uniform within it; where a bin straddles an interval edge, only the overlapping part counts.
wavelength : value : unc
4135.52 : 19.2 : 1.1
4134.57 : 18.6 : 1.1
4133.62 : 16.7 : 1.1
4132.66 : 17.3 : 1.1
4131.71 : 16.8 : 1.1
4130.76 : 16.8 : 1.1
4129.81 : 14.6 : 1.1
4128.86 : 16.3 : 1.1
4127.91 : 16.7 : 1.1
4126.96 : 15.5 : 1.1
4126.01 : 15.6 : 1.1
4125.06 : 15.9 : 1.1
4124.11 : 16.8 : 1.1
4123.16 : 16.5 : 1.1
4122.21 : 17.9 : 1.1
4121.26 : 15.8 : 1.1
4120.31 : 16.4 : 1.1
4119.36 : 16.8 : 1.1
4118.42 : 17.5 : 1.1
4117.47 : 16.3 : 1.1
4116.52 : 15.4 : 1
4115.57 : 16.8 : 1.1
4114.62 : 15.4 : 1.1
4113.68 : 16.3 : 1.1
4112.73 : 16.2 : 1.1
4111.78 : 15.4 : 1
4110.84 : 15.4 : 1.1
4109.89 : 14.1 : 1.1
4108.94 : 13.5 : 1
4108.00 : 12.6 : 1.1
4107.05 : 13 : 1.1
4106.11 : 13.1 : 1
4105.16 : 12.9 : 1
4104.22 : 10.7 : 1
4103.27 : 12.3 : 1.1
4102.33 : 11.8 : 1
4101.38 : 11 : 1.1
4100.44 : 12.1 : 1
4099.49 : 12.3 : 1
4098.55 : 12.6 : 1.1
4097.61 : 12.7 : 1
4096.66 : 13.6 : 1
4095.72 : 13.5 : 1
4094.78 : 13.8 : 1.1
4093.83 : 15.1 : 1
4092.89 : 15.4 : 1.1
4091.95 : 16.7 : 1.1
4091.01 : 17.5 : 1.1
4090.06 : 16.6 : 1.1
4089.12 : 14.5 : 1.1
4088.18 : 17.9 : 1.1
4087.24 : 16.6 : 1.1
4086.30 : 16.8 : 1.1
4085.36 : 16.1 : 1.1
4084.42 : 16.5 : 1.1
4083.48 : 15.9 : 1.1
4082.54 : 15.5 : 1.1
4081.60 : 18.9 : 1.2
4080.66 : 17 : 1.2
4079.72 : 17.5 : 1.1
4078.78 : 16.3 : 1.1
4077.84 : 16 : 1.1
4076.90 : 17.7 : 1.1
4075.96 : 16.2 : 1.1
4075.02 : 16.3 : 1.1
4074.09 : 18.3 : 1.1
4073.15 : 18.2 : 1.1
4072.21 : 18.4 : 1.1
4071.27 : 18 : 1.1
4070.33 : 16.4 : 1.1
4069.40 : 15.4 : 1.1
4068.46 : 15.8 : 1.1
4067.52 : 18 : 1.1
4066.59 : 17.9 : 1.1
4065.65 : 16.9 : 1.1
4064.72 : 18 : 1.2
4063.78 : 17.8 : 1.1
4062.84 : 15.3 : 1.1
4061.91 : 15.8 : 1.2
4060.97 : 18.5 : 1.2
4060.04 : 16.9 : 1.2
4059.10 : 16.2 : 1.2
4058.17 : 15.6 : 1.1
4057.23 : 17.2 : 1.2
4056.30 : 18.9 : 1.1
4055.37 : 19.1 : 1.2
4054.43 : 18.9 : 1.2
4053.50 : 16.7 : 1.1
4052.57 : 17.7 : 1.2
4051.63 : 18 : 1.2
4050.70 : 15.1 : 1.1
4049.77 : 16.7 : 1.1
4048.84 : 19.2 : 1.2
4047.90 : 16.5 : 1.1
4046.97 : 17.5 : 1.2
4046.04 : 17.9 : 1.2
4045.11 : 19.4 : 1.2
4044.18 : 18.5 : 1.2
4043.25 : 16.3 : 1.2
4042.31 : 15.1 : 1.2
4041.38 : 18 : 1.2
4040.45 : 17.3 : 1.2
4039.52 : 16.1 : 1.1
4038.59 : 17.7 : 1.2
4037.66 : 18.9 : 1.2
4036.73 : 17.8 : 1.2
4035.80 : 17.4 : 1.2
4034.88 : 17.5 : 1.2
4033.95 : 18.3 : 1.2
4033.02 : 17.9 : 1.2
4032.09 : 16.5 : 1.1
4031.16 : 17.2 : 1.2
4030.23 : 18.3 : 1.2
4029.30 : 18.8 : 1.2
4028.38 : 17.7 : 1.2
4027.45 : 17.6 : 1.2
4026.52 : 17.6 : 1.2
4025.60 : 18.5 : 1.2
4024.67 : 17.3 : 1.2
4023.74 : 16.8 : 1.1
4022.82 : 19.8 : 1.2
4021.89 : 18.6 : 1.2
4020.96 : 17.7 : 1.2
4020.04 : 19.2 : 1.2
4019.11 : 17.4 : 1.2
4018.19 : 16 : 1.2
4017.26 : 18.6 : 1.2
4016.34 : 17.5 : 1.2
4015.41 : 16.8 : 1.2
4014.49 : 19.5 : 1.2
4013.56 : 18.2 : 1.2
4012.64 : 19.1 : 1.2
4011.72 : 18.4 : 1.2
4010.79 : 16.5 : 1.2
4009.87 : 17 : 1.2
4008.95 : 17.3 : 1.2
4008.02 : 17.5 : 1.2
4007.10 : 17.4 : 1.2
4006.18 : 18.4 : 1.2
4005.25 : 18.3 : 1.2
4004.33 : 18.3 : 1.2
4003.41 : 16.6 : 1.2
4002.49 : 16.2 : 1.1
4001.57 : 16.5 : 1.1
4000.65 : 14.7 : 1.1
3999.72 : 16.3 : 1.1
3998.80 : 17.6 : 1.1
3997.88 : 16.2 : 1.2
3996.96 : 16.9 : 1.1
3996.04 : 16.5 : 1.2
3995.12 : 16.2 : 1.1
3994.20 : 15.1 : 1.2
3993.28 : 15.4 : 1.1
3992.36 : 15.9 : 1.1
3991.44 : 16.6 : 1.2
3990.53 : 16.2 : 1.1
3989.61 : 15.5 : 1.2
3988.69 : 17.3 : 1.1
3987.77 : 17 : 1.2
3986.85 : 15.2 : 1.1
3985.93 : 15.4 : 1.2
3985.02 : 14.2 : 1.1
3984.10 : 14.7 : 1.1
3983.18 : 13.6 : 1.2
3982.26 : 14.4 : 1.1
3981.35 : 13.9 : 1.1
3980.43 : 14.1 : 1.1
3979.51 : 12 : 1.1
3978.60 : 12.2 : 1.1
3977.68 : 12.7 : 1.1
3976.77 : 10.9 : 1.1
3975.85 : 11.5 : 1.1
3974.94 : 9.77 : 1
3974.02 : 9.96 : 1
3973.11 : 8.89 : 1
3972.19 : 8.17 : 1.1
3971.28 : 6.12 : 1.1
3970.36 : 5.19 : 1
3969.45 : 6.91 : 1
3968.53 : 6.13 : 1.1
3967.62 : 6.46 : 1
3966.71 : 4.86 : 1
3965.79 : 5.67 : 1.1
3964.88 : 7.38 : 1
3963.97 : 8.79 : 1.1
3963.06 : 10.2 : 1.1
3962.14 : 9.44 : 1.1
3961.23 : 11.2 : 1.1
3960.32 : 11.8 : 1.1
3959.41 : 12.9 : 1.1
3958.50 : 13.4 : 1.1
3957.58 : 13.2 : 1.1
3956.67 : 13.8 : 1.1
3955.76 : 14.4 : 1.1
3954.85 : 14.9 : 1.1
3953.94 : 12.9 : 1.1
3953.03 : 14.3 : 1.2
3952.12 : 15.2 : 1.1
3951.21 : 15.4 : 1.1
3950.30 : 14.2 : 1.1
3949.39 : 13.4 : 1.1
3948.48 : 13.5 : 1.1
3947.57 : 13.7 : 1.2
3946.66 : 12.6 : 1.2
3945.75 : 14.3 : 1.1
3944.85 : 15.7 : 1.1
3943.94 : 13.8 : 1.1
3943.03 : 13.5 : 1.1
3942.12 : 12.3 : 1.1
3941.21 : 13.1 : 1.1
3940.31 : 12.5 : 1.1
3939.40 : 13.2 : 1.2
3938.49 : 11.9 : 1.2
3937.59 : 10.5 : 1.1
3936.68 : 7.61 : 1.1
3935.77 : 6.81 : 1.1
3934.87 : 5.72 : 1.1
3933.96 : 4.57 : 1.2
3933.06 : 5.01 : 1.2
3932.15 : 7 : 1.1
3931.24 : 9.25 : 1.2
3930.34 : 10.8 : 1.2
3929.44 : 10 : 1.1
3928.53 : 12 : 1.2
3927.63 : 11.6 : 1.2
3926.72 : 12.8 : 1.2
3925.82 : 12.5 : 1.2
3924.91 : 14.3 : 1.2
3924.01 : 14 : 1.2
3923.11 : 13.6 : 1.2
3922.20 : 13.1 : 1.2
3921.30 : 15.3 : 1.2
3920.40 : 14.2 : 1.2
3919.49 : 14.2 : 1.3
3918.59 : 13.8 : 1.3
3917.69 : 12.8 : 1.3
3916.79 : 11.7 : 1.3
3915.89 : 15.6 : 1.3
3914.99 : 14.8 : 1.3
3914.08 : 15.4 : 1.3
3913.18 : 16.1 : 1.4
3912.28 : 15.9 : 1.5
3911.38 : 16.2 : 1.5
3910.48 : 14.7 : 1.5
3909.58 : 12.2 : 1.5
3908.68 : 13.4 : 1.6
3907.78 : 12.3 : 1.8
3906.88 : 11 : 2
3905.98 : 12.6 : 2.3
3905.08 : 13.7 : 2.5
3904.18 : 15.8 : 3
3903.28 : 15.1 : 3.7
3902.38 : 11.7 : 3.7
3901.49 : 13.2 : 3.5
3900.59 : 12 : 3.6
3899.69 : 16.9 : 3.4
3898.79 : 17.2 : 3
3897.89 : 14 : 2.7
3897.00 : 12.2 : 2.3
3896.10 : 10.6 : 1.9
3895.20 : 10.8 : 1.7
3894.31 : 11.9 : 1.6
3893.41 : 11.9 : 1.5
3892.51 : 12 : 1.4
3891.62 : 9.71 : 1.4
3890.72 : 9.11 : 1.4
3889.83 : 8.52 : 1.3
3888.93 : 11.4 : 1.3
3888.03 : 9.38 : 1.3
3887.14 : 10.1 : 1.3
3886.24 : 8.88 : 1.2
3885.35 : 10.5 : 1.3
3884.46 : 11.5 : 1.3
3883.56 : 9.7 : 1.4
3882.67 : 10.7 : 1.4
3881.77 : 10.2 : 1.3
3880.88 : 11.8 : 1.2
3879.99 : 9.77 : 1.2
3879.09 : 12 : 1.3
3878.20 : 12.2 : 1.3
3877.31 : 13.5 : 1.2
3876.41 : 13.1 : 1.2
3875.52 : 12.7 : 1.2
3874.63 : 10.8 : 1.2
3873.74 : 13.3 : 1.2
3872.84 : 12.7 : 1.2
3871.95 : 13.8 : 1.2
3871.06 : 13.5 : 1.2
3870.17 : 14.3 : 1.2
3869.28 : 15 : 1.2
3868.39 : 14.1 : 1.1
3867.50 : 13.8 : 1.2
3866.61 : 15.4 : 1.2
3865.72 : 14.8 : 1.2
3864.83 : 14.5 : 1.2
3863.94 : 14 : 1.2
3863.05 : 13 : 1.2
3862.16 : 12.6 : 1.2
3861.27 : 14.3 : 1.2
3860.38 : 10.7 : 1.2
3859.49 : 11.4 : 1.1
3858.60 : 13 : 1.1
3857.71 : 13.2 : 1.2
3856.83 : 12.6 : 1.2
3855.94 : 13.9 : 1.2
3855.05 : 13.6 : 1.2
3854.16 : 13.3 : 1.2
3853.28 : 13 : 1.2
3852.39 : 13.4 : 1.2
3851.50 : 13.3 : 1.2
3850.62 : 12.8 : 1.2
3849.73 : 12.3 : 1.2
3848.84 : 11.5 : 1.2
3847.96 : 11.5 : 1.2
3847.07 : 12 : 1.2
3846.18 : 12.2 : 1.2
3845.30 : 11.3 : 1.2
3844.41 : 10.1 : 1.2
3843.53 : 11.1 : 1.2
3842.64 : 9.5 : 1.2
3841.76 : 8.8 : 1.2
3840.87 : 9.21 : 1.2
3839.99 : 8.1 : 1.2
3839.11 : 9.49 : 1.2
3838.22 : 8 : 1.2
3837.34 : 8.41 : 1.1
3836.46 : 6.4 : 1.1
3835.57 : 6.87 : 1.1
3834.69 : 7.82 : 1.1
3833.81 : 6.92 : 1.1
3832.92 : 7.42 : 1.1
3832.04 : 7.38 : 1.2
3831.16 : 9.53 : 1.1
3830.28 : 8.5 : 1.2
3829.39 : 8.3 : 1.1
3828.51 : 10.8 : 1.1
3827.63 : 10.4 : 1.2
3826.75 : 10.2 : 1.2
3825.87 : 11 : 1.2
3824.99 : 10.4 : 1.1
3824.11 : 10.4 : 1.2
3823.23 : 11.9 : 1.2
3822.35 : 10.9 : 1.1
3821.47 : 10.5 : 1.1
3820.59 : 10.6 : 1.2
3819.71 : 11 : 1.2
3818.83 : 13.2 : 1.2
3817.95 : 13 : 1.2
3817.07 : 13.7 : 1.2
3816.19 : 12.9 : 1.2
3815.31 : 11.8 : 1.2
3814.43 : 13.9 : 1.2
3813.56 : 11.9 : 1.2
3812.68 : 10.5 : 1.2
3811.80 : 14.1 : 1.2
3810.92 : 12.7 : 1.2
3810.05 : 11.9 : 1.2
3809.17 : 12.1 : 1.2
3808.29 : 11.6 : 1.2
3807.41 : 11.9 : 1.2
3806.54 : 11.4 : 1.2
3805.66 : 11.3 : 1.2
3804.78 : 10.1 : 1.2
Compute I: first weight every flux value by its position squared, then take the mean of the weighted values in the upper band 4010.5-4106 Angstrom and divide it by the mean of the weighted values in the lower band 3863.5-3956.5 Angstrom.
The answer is 1.43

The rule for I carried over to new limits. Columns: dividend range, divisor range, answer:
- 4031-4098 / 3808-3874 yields 1.64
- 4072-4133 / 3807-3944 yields 1.47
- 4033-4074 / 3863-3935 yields 1.51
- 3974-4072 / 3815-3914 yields 1.54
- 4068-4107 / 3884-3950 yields 1.36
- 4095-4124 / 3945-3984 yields 1.36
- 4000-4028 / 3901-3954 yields 1.45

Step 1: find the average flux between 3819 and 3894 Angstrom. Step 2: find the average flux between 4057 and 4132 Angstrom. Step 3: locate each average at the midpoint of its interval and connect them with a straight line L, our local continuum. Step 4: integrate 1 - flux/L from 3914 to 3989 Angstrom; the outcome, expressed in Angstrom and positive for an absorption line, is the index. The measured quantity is 6.9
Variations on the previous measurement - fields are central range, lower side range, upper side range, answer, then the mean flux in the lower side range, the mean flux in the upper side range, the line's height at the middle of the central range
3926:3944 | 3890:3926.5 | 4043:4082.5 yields 5.0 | 13.4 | 17.3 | 14.1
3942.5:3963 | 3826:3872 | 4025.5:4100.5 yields 0.8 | 11.4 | 16.8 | 14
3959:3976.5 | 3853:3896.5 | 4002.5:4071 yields 7.7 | 12.2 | 17.5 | 15.2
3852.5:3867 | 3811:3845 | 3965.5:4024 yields -3.0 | 10.2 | 14.7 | 11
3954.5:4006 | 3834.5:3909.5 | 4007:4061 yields 9.4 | 11.9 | 17.6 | 15.8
